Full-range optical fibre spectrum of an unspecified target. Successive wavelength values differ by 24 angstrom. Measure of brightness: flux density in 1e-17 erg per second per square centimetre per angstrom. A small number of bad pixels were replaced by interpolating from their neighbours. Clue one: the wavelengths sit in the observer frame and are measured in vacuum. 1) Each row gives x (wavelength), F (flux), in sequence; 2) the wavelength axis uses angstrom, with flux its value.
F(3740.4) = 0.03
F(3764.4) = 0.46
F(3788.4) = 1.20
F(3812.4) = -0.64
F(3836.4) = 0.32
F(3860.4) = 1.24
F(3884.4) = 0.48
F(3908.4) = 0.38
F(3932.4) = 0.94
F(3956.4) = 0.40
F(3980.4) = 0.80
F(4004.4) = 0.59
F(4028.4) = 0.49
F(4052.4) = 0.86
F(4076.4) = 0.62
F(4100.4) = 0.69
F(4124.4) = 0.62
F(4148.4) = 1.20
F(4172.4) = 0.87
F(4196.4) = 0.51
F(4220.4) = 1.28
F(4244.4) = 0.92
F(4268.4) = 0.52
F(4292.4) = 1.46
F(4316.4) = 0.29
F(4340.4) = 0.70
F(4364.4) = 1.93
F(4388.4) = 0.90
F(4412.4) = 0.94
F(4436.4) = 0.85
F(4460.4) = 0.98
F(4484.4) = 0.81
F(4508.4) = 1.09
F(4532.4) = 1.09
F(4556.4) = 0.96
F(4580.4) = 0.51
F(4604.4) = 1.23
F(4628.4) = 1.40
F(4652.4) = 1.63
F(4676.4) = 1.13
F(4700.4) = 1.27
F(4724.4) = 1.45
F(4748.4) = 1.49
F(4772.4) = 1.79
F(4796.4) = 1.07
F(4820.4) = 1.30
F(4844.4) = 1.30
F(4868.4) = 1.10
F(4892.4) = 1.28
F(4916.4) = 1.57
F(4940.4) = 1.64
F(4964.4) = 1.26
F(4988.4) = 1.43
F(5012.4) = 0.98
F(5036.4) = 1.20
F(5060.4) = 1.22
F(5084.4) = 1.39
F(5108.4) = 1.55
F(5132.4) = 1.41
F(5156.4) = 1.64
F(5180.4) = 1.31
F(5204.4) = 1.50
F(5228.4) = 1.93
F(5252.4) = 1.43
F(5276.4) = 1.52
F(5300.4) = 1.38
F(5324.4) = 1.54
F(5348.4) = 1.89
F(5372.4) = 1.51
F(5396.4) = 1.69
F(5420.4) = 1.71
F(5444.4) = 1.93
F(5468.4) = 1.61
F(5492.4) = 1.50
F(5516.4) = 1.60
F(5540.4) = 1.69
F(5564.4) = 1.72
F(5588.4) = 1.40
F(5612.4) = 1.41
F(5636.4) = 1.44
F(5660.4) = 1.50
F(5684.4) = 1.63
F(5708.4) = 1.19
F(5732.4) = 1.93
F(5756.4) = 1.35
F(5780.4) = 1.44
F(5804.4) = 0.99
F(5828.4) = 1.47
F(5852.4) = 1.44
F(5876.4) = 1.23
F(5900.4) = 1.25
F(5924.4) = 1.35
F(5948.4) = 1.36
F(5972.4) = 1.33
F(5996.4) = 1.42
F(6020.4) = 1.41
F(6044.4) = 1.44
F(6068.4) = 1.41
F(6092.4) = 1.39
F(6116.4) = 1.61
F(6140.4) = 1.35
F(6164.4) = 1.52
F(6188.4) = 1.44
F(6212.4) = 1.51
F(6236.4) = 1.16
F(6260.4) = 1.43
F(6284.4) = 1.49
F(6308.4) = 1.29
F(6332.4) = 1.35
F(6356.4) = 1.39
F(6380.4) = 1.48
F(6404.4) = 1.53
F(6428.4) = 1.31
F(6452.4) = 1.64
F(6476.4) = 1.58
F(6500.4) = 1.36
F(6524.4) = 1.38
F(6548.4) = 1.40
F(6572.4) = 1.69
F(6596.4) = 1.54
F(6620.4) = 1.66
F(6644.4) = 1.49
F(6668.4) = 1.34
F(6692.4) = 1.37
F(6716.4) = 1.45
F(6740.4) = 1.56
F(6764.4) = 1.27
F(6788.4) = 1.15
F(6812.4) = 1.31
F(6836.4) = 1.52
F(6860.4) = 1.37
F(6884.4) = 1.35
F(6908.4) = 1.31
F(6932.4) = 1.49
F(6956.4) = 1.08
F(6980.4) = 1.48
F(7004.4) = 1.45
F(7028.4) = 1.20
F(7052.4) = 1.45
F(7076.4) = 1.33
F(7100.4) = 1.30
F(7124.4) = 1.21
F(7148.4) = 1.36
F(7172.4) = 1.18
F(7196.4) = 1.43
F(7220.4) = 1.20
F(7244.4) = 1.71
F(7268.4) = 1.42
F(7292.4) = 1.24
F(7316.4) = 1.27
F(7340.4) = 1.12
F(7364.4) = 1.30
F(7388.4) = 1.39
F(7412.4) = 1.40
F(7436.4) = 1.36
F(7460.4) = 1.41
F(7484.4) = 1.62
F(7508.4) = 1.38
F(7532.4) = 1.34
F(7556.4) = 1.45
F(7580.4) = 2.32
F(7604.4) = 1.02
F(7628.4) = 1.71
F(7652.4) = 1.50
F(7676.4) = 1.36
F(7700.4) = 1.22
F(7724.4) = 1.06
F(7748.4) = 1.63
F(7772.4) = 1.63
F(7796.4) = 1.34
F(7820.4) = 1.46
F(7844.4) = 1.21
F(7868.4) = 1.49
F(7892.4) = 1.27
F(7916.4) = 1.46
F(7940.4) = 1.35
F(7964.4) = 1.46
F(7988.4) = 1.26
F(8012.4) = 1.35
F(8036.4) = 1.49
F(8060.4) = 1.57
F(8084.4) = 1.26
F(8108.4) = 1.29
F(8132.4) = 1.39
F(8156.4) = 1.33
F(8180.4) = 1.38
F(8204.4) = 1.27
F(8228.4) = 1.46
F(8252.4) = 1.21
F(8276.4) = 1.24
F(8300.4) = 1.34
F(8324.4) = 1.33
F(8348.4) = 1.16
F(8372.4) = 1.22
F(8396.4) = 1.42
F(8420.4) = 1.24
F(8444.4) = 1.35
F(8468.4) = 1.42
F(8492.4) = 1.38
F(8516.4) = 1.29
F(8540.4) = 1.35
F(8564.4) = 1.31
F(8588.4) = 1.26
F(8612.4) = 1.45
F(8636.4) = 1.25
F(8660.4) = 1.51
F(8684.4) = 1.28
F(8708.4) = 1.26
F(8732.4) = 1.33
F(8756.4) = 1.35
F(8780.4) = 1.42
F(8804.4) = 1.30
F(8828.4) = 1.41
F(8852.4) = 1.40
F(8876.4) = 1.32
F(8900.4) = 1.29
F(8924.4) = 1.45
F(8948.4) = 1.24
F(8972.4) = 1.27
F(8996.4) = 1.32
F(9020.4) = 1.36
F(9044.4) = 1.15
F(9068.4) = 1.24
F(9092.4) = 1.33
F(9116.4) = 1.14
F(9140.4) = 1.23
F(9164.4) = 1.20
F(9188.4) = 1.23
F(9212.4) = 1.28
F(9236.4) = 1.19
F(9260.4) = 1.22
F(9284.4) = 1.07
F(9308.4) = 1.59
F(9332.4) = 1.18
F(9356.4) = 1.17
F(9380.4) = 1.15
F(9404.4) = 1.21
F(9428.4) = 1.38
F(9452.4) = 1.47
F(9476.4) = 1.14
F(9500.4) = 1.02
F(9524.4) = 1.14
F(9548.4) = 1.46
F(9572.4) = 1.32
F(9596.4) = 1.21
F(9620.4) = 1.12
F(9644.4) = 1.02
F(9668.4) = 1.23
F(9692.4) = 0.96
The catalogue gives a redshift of 0.15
